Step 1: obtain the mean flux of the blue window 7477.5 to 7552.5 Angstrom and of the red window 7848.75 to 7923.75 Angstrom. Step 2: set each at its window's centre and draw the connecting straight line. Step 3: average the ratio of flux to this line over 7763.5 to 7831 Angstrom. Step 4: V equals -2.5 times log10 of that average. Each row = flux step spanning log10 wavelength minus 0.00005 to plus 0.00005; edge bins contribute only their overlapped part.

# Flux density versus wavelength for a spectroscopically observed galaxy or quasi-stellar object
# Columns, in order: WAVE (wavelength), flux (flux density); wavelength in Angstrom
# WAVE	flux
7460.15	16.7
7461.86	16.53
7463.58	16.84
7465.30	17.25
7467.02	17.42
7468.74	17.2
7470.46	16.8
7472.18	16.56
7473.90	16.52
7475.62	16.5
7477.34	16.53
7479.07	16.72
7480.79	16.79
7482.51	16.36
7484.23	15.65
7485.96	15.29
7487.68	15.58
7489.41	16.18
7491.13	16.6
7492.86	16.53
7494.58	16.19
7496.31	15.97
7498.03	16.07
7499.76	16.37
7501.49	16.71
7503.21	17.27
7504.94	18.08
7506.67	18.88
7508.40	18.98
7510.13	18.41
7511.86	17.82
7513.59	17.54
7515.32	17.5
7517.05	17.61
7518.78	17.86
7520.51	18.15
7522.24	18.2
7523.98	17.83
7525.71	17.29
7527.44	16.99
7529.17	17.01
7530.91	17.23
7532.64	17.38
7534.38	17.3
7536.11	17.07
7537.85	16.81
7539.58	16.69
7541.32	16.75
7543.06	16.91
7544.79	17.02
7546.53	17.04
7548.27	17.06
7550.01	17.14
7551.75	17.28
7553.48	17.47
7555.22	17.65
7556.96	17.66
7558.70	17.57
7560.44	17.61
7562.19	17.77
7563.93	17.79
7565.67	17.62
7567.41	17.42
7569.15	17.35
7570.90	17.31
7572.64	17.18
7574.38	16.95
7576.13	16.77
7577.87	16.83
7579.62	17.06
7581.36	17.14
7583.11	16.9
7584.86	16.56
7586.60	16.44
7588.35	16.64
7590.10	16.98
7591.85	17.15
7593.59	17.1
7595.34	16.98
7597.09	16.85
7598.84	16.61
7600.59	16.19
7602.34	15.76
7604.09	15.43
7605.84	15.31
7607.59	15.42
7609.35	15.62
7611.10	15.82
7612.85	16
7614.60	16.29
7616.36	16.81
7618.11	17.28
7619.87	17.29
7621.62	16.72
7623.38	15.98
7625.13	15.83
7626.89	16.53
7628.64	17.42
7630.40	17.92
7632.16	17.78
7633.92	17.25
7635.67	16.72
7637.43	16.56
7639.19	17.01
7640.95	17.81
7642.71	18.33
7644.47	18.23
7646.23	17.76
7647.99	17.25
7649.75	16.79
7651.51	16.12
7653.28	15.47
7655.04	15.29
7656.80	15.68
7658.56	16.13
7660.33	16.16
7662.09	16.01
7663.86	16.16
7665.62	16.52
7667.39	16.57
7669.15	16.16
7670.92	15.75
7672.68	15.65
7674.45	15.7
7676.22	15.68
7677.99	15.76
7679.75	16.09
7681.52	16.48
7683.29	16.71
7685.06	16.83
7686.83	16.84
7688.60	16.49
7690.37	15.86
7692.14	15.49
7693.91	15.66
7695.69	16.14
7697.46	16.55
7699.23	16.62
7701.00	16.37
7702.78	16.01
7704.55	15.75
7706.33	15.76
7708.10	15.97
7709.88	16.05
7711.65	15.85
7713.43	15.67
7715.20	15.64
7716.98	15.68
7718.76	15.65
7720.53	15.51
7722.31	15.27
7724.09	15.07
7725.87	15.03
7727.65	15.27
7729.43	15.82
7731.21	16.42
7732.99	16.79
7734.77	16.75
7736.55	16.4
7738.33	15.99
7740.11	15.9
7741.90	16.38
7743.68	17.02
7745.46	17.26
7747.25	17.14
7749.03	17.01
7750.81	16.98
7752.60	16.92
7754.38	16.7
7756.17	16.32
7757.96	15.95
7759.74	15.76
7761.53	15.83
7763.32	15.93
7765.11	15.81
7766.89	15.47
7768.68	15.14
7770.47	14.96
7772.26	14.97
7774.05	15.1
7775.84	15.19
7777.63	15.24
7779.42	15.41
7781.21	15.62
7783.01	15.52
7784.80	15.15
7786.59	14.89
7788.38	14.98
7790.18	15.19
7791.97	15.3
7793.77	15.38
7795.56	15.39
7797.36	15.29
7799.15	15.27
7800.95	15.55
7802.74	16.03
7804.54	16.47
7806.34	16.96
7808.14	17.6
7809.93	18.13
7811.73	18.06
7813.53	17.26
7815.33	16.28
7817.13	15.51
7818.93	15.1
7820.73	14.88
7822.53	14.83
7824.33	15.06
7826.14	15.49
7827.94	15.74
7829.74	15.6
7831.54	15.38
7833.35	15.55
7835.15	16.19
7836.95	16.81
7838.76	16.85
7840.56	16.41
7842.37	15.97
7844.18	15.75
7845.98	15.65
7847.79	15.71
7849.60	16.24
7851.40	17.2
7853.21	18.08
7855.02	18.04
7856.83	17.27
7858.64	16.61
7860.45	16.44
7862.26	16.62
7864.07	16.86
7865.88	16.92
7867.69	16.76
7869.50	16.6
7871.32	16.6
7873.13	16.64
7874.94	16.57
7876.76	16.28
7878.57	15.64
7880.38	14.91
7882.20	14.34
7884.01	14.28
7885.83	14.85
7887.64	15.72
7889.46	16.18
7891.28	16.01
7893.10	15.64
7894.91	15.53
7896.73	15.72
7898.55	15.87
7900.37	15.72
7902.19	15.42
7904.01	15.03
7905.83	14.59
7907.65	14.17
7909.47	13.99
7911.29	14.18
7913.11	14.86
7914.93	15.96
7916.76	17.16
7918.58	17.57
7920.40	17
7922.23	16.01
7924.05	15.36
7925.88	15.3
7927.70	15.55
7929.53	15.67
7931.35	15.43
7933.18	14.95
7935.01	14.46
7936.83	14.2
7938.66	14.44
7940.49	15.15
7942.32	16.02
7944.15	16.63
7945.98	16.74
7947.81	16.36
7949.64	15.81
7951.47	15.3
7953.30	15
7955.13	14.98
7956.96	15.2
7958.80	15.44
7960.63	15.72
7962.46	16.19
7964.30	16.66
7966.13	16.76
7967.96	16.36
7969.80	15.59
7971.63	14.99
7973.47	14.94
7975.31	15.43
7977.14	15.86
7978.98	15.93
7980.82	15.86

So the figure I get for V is 0.039 mag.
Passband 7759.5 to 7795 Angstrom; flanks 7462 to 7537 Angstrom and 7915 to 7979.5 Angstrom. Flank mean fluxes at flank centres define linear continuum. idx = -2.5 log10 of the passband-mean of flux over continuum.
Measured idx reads 0.06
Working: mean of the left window 17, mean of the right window 15.7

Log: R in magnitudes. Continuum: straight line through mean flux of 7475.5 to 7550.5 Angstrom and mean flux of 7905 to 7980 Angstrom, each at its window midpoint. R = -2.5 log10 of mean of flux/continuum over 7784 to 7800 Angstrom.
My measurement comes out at 0.061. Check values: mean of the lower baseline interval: 17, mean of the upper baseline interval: 15.6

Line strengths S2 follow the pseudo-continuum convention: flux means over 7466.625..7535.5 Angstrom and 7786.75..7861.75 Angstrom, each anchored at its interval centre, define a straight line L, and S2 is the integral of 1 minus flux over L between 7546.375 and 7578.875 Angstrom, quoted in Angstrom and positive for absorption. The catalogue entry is -0.9 Angstrom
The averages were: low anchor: 17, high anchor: 16.1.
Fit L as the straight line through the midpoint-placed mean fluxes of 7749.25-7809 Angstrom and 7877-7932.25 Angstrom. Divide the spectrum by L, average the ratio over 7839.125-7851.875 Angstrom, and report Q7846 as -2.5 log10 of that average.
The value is -0.038 mag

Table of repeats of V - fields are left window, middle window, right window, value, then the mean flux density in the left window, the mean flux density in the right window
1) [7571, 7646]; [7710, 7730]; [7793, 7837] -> 0.06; 16.8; 16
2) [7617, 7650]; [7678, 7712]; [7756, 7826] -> 0.03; 17.2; 15.7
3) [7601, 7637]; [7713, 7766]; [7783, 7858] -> 0.01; 16.5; 16.1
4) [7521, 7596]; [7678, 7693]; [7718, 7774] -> 0.01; 17.2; 16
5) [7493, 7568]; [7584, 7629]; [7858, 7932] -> 0.04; 17.4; 15.8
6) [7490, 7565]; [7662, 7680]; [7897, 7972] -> 0.05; 17.3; 15.6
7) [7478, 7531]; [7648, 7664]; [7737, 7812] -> 0.03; 17.1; 16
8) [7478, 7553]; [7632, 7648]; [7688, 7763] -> -0.06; 17.1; 16.1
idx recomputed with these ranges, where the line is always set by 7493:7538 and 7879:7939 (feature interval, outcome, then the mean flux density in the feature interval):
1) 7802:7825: -0.03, 16.3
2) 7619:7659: -0.01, 16.9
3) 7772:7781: 0.06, 15.2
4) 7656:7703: 0.03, 16.2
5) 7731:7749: -0.03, 16.6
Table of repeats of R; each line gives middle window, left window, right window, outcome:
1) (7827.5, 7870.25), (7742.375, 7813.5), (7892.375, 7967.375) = -0.05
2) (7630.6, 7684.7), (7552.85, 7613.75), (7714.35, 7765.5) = 0.00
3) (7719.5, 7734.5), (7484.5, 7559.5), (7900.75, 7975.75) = 0.05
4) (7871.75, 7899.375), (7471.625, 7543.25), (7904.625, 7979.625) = 0.01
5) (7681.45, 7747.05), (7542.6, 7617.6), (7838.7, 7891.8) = 0.03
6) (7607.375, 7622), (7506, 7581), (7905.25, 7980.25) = 0.05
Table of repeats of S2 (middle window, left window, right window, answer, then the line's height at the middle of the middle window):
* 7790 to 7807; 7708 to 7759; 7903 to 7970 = 0.3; 16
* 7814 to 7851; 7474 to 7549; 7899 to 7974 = 0.3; 15.9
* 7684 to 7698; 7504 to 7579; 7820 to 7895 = 0.5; 16.8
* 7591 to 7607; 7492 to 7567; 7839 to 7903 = 0.7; 17.1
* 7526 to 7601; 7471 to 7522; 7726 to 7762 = -1.3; 16.8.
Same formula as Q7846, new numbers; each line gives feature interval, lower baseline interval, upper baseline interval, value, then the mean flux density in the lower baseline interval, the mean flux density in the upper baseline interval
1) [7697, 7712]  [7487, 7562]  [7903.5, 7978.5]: 0.03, 17.2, 15.5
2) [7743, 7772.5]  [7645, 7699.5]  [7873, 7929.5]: -0.02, 16.2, 15.5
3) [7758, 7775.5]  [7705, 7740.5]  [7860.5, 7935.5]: 0.02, 15.8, 15.7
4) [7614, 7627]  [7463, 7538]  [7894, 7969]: 0.00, 17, 15.6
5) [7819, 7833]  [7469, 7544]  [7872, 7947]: 0.04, 17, 15.5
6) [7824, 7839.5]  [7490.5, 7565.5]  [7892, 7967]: 0.01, 17.3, 15.6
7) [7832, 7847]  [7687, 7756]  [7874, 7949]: -0.03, 16.1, 15.5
